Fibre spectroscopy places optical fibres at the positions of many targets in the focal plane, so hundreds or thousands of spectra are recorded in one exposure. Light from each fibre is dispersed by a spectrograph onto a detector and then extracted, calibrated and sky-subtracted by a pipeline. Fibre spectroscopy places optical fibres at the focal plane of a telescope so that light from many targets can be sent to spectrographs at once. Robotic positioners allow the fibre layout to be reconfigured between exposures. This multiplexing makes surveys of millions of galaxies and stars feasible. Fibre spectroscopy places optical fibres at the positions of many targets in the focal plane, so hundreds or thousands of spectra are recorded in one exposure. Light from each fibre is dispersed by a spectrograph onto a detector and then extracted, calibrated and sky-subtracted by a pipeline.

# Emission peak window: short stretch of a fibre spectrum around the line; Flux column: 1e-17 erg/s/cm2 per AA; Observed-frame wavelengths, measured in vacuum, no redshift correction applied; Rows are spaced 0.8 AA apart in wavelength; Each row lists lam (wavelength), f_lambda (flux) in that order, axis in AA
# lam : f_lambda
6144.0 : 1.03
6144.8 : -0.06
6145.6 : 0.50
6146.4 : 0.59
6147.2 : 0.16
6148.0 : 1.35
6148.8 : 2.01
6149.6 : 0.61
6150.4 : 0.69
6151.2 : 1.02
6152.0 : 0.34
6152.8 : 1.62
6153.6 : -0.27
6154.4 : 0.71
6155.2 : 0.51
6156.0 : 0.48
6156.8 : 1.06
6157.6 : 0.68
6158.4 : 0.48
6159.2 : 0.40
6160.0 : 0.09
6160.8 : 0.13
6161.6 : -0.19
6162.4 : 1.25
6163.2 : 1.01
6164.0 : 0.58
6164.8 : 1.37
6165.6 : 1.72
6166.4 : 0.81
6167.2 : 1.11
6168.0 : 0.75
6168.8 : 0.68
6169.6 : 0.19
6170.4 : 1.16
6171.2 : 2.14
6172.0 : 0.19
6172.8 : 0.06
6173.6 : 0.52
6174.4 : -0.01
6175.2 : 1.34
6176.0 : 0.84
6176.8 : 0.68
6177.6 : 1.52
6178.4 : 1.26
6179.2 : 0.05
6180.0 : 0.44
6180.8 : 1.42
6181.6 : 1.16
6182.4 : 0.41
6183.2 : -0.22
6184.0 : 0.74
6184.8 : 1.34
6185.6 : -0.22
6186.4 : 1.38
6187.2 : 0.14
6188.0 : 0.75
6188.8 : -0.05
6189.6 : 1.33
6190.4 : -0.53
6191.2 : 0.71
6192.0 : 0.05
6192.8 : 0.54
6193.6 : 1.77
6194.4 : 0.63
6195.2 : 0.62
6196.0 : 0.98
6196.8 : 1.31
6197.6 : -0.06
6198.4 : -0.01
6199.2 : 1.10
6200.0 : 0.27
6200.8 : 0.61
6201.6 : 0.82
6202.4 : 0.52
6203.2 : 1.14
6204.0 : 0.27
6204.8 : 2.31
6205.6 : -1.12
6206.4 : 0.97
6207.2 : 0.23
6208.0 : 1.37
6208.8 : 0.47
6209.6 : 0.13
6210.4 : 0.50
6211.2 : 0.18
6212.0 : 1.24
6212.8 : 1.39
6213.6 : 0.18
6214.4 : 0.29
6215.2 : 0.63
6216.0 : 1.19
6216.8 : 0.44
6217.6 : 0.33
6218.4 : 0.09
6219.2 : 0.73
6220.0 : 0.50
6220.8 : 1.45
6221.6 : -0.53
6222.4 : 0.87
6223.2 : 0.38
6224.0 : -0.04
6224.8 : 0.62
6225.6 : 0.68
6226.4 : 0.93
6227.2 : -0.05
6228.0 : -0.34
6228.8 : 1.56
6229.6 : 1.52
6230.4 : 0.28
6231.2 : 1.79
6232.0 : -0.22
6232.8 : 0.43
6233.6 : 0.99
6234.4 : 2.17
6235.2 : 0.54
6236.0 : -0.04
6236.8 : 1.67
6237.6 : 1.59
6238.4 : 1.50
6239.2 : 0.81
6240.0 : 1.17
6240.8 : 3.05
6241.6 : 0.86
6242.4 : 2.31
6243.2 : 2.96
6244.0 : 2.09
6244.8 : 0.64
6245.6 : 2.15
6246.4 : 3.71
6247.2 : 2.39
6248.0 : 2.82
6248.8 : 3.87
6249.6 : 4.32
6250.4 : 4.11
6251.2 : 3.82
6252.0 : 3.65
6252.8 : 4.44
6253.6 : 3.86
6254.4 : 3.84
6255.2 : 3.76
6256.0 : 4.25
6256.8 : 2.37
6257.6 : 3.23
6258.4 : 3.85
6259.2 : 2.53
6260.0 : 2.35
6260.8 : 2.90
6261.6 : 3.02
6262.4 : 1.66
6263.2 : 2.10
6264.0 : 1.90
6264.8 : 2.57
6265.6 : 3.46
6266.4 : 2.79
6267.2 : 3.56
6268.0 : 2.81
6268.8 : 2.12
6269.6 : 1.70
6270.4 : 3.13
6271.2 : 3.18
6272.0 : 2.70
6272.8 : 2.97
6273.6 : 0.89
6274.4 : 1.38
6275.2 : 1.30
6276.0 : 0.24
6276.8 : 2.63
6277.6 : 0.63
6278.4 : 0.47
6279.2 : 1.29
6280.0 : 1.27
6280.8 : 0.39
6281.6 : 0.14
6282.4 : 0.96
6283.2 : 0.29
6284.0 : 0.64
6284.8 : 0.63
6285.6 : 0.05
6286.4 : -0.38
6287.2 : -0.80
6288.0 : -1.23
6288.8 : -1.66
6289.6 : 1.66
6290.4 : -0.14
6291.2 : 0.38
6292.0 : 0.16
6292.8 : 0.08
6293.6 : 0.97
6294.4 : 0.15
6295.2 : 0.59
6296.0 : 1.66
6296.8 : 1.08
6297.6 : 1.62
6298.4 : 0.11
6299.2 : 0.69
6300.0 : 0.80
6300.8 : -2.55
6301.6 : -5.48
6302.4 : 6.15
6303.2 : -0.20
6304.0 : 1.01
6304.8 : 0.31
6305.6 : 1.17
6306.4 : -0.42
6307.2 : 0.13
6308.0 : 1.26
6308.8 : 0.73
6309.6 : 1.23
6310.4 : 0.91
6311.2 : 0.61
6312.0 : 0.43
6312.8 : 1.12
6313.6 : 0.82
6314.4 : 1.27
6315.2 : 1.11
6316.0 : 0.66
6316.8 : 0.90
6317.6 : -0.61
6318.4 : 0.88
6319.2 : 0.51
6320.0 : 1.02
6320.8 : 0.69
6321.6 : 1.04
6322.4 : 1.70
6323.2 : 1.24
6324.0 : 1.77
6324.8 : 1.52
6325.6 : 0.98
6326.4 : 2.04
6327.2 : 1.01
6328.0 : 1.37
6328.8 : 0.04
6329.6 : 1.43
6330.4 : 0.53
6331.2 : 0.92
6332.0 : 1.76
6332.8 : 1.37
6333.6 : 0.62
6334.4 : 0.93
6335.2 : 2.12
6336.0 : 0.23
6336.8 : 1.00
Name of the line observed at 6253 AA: [O II] 3727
